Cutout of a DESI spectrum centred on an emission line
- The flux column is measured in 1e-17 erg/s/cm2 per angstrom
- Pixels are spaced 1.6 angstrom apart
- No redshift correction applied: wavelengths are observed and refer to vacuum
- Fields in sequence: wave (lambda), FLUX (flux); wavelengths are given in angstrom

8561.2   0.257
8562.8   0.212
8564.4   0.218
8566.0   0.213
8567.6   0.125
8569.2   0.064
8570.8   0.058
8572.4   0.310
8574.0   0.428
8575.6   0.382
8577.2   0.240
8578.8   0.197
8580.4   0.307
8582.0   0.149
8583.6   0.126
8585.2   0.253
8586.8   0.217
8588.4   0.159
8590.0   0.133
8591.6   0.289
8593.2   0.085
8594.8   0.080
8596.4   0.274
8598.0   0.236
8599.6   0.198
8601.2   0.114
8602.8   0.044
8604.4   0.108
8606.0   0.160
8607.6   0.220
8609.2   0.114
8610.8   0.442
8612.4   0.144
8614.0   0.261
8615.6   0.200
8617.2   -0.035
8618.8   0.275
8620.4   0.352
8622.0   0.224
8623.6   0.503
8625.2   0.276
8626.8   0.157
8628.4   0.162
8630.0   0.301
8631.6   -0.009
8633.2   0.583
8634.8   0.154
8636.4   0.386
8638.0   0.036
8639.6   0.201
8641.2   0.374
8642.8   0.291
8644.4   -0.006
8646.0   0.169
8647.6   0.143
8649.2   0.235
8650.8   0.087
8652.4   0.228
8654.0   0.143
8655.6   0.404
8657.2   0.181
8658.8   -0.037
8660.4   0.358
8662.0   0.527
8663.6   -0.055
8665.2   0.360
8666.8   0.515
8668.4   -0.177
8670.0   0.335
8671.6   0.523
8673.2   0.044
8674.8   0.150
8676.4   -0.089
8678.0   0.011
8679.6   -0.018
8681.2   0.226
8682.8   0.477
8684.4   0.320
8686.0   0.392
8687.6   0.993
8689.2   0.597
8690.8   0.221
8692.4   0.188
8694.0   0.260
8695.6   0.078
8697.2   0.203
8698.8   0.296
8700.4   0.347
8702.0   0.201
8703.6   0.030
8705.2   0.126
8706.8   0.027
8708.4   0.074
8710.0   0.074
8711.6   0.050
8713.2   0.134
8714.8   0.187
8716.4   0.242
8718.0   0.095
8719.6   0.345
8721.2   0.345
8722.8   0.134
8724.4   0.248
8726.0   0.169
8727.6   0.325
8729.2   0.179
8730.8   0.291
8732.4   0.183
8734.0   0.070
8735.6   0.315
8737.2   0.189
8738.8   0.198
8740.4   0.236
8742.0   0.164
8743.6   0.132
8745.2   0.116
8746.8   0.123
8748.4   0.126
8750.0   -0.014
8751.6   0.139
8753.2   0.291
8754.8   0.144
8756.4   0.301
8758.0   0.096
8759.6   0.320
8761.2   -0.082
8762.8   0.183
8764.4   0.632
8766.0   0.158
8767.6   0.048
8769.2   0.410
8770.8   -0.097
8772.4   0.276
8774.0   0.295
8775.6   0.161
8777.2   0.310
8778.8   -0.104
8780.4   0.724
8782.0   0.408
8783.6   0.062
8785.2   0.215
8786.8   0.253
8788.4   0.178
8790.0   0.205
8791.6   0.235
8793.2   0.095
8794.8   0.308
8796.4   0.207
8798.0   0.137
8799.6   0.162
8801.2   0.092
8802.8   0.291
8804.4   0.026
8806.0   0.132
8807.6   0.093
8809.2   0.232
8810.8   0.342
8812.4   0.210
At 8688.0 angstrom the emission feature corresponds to Hgamma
